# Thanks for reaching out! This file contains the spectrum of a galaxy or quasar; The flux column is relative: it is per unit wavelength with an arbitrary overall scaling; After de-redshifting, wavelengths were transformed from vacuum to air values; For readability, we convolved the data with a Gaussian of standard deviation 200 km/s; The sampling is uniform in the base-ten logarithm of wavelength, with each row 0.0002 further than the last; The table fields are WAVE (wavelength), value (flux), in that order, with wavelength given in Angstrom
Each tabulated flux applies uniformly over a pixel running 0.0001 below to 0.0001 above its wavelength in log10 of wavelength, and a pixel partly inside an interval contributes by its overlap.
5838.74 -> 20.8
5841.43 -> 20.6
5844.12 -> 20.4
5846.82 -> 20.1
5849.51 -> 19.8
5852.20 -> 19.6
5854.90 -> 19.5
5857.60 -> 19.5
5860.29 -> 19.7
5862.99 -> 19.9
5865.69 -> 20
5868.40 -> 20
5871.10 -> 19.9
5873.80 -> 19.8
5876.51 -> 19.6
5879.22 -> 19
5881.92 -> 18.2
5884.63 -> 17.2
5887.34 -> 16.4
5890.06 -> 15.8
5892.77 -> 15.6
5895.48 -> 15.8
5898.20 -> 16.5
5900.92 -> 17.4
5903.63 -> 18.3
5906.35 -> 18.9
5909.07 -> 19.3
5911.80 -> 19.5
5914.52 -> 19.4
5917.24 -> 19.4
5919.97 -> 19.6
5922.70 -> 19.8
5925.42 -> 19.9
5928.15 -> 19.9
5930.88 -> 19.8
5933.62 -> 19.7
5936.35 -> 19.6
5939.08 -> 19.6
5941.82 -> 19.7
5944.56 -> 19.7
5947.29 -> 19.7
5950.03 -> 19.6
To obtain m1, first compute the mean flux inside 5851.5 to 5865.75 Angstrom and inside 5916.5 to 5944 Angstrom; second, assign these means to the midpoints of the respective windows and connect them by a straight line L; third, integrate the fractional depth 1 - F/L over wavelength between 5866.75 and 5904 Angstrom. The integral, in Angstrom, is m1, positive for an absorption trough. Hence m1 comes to 3.53 Angstrom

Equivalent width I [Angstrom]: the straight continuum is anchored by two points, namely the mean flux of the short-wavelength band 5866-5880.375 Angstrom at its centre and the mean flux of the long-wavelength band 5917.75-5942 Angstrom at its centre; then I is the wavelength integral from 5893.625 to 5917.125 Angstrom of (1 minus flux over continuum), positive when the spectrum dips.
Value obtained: 1.9 Angstrom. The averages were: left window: 19.7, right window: 19.7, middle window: 18.2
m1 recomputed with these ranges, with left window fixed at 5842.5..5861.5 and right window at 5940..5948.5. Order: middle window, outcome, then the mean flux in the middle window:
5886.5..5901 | 2.65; 16.1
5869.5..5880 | 0.09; 19.6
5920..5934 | -0.06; 19.8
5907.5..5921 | 0.21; 19.4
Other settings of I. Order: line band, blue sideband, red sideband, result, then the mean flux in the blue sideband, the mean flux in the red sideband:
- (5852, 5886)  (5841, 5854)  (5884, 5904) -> -1.8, 20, 16.5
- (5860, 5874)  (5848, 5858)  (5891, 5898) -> -1.2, 19.6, 15.8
